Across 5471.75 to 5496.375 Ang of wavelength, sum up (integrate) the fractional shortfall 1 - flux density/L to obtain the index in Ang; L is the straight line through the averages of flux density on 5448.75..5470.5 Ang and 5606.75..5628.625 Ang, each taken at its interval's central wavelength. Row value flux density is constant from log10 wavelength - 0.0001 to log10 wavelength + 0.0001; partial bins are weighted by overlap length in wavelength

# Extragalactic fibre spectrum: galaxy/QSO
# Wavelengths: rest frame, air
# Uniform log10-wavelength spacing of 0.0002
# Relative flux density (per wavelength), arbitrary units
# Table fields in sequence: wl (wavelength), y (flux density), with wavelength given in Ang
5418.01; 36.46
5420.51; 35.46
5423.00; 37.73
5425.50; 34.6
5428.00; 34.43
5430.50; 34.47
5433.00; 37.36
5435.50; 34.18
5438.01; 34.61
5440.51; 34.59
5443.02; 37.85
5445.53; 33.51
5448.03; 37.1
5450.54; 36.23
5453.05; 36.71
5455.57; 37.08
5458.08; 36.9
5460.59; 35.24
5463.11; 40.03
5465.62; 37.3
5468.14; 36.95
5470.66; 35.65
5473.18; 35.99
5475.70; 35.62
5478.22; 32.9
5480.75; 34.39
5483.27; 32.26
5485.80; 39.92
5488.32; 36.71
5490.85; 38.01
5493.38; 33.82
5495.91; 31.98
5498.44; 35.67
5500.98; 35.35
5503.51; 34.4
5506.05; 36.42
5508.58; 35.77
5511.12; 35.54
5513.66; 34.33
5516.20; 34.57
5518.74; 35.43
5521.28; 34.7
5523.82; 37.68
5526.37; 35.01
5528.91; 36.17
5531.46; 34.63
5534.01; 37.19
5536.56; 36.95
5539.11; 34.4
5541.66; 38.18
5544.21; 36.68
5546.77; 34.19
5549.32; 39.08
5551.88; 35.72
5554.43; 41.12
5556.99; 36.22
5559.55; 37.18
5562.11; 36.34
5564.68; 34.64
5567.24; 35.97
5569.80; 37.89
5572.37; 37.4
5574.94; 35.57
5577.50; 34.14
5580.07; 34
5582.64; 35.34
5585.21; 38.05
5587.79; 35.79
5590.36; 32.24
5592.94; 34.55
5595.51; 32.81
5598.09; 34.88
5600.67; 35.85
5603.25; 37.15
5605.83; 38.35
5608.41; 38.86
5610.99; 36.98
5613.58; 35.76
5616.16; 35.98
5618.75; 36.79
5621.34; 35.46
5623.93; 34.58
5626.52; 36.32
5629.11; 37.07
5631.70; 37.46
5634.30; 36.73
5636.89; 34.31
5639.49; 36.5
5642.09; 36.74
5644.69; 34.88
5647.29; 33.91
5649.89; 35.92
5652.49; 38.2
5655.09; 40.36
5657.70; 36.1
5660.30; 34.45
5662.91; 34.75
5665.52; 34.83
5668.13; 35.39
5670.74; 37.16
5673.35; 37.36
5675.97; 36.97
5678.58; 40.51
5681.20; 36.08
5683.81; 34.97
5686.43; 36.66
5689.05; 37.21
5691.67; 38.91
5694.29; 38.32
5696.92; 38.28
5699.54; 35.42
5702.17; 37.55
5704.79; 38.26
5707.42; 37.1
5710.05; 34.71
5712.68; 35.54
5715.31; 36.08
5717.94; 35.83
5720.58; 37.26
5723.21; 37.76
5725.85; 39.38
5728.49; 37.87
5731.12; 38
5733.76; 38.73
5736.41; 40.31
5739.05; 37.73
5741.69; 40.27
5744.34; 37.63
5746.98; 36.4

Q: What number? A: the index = 1.1 Ang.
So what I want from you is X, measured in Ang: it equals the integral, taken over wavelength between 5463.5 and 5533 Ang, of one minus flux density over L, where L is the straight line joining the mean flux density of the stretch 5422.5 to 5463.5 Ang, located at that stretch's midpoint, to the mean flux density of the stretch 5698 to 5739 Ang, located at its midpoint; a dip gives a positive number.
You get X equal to 1.3 Ang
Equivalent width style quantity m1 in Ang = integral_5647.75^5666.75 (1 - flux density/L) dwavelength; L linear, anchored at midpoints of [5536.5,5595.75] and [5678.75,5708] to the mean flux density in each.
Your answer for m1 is 0.3 Ang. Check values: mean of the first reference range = 36.1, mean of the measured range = 36.3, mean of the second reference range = 37.3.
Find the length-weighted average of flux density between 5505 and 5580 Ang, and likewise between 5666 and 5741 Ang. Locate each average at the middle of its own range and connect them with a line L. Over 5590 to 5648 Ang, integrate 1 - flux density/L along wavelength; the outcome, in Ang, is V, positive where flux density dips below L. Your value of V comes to 1.3 Ang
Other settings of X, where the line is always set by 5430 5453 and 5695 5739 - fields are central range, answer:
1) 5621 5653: 0.80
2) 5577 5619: 1.03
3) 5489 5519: 0.76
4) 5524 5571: -0.30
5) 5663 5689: 0.38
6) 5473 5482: 0.33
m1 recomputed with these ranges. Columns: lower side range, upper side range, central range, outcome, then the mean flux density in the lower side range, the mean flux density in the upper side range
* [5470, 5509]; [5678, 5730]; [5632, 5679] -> 0.5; 35.3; 37.1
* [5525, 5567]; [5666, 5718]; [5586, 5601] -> 0.9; 36.5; 36.9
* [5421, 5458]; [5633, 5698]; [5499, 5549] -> 0.5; 35.8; 36.6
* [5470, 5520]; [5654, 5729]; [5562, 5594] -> 0.4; 35.2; 36.9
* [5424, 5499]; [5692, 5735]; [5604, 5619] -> -0.2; 35.7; 37.3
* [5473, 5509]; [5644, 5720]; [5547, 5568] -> -0.7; 35.2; 36.6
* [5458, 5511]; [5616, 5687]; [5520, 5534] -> 0.0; 35.7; 36.3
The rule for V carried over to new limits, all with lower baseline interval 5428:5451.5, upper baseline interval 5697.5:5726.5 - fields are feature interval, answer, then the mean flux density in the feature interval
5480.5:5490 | -0.1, 36.1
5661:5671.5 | 0.3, 35.4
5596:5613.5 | -0.2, 36.7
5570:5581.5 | 0.2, 35.5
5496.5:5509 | 0.2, 35.3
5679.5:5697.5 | -0.3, 37.2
